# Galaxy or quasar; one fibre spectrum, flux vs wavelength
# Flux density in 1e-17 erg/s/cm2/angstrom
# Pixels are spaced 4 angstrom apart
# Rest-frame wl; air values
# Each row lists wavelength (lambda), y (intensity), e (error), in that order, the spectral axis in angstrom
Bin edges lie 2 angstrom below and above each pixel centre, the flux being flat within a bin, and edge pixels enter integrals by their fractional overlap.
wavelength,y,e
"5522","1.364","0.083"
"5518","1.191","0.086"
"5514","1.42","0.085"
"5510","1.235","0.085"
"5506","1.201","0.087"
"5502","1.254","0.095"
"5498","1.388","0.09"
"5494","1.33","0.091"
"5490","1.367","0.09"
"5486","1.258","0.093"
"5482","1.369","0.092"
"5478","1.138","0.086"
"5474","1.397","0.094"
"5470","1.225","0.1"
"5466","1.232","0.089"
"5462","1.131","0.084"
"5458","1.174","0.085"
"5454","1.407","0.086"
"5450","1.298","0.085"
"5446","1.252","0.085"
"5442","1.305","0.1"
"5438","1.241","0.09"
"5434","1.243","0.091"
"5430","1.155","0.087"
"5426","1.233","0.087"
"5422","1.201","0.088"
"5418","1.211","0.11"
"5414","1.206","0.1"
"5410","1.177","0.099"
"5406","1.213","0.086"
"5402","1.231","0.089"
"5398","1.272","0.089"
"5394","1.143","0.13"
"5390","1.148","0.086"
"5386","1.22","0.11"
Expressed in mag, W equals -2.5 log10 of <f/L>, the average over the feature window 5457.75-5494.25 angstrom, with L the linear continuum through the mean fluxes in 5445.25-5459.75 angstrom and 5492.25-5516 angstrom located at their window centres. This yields 0.03 mag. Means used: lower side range 1.29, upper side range 1.3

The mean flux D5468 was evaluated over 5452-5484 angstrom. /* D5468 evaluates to 1.26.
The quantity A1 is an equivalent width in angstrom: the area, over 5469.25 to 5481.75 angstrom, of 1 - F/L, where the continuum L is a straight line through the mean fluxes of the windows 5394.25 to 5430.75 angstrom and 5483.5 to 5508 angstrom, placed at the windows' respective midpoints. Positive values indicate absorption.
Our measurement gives 0.1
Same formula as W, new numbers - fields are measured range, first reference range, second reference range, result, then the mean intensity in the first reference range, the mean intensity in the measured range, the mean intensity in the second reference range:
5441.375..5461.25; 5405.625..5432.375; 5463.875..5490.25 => -0.03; 1.2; 1.28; 1.28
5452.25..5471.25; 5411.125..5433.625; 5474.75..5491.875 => 0.02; 1.2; 1.23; 1.29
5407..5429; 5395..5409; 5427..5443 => 0.02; 1.23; 1.2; 1.23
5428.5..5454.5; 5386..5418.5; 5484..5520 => -0.02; 1.2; 1.27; 1.29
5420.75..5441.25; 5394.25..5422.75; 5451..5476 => 0.01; 1.21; 1.22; 1.26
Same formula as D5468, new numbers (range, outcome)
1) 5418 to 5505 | 1.26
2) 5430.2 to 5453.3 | 1.27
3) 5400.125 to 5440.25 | 1.21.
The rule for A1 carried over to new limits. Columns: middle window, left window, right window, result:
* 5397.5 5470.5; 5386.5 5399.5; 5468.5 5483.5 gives 0.2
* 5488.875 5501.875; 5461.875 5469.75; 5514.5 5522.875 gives -1.0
